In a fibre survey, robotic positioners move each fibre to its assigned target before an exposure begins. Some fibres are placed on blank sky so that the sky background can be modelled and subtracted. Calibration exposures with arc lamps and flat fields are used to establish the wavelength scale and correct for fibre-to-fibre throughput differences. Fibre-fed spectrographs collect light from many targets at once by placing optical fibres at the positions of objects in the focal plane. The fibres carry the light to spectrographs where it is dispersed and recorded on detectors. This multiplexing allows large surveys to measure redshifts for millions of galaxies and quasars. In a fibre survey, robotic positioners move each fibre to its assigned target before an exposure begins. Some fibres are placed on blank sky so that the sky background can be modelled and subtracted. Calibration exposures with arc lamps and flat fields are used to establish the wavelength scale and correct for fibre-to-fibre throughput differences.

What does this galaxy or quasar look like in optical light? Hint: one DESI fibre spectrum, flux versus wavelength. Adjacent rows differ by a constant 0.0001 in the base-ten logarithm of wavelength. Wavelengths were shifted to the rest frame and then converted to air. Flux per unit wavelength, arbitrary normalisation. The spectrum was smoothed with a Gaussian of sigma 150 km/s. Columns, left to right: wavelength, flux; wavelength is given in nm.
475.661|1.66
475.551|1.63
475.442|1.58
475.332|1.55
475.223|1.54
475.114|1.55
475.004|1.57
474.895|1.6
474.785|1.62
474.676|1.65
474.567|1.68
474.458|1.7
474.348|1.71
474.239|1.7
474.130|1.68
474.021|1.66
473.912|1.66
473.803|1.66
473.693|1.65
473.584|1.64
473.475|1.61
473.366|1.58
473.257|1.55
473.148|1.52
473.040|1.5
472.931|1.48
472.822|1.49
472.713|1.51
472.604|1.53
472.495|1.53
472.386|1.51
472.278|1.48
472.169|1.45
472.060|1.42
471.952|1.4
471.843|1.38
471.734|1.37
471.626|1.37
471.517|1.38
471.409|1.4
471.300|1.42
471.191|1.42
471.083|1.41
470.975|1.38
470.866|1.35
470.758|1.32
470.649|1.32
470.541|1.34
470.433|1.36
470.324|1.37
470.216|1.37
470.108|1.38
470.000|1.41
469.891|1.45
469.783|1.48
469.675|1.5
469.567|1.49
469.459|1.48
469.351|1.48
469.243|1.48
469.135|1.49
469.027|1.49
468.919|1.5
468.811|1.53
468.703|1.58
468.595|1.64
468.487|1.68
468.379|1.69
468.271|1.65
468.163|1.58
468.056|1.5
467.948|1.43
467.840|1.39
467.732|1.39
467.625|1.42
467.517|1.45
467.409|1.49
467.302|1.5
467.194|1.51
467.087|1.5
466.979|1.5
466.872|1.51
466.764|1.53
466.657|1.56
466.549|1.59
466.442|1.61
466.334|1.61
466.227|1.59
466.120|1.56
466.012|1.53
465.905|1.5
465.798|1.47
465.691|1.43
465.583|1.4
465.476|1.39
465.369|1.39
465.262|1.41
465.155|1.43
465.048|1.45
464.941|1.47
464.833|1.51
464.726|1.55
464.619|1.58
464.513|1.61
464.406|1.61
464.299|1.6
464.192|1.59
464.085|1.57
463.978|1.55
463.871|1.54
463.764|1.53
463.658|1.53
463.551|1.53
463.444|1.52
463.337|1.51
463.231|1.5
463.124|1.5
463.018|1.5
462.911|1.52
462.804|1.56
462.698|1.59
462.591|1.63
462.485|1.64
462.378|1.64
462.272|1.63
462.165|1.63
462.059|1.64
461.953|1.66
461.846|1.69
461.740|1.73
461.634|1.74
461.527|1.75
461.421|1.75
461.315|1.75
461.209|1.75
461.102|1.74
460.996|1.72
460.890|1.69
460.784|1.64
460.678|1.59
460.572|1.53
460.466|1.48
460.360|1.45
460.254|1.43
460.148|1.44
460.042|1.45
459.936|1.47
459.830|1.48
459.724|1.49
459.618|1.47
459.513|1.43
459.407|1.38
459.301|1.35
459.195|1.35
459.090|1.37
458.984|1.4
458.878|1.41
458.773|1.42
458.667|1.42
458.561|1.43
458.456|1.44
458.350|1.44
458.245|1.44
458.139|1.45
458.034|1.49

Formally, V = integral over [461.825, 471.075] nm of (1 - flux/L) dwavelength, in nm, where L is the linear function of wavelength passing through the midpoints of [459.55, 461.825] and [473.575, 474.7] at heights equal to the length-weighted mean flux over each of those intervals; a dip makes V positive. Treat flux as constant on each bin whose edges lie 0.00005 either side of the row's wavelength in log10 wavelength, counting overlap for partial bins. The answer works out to 0.680 nm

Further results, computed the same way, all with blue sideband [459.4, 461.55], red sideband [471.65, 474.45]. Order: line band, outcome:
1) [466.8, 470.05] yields 0.10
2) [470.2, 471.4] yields 0.14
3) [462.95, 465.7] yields 0.09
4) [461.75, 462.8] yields -0.05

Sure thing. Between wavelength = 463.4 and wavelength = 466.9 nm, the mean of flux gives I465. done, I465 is 1.52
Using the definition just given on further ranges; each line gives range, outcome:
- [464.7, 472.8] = 1.47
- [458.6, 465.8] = 1.54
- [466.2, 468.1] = 1.5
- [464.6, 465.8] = 1.45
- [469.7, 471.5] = 1.39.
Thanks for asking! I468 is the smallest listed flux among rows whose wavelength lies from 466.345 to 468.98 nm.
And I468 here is 1.39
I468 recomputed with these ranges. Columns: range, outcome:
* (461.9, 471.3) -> 1.32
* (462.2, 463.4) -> 1.5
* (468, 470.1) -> 1.41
